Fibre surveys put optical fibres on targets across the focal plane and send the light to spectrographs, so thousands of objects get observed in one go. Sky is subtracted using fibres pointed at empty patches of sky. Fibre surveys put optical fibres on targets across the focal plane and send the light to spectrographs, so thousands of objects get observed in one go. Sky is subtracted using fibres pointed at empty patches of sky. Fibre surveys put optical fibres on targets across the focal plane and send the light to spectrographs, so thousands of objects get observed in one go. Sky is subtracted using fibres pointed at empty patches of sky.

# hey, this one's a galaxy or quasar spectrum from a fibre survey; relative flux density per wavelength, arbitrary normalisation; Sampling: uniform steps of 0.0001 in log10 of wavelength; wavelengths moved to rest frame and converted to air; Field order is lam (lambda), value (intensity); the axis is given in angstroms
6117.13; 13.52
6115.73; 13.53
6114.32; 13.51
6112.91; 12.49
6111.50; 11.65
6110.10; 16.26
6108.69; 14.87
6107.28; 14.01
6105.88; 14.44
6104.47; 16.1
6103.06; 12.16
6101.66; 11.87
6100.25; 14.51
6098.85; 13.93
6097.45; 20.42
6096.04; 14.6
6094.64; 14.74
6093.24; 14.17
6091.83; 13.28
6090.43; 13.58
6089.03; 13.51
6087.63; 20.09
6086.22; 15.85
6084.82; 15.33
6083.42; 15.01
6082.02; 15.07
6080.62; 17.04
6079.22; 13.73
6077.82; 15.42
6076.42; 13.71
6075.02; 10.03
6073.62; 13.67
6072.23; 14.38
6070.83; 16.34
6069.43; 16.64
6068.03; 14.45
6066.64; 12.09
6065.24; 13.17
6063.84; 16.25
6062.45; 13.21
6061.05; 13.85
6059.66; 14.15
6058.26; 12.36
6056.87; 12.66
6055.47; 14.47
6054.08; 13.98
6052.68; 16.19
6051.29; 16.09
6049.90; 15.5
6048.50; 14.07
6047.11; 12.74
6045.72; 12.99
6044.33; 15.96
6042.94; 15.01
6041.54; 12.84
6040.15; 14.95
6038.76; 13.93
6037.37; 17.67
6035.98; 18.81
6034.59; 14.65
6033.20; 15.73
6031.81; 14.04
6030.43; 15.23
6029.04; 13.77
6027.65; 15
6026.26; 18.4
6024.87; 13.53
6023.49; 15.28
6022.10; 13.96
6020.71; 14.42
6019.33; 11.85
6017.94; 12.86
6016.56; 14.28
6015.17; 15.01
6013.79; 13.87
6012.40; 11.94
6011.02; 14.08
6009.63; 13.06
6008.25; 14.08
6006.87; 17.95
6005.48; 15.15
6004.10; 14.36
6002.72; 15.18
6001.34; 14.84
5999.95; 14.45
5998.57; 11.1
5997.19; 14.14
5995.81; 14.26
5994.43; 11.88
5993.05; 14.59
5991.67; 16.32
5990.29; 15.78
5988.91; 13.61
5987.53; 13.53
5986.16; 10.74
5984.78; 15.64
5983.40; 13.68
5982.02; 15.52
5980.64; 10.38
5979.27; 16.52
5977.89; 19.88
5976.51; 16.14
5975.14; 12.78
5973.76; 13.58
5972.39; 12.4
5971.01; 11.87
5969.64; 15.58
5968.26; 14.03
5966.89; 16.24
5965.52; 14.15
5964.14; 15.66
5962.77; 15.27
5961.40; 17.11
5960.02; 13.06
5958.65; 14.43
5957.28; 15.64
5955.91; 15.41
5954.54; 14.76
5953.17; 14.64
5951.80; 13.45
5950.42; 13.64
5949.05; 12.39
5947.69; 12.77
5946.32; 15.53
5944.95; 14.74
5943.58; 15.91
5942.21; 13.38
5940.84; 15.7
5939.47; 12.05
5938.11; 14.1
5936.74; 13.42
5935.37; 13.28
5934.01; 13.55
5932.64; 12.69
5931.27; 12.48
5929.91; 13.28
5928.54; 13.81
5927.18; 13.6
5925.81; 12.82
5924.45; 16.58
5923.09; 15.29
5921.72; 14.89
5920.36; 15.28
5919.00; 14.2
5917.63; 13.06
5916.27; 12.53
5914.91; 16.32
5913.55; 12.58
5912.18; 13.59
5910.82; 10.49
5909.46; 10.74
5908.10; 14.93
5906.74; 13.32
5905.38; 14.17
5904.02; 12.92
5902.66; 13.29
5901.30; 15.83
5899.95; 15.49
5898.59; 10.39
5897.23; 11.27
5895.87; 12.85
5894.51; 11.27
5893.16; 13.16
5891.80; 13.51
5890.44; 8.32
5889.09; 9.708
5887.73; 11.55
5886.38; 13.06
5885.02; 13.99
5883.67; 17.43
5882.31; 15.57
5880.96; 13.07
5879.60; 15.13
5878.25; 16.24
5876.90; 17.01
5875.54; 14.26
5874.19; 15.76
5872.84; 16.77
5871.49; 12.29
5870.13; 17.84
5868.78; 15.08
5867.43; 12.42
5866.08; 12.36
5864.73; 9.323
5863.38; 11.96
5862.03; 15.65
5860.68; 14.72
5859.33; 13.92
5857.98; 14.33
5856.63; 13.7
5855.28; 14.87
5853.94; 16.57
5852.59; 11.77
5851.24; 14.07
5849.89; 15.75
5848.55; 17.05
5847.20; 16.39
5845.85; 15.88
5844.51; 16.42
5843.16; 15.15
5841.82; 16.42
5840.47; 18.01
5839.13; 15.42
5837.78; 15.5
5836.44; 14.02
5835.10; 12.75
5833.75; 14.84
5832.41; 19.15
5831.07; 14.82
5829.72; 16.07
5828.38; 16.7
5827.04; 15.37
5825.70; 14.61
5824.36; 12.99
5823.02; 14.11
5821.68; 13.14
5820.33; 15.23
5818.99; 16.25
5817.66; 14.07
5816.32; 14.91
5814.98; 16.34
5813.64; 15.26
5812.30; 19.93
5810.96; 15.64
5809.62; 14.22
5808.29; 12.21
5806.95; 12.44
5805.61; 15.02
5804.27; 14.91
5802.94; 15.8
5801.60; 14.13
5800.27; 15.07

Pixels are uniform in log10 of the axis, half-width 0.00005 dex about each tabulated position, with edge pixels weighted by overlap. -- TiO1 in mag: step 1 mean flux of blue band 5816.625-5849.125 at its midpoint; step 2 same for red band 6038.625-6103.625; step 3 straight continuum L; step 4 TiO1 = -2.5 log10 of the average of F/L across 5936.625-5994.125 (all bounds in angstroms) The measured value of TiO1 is 0.04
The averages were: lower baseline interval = 15.4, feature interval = 14.4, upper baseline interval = 14.5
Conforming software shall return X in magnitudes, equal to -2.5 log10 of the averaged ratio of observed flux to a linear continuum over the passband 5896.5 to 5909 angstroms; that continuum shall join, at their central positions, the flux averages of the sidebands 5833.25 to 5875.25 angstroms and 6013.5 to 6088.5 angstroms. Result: 0.10 mag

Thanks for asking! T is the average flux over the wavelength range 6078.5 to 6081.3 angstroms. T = 15.4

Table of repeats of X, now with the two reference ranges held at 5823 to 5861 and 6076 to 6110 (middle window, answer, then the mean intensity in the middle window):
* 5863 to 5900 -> 0.13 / 13.4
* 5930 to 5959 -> 0.08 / 14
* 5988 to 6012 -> 0.05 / 14.4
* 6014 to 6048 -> 0.02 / 14.7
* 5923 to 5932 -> 0.09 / 13.9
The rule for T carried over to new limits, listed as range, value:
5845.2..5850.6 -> 16.2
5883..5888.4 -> 14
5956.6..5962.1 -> 15.1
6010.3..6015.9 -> 13.7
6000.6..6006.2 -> 14.9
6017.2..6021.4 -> 13.1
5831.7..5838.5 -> 15.3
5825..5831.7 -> 15.5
